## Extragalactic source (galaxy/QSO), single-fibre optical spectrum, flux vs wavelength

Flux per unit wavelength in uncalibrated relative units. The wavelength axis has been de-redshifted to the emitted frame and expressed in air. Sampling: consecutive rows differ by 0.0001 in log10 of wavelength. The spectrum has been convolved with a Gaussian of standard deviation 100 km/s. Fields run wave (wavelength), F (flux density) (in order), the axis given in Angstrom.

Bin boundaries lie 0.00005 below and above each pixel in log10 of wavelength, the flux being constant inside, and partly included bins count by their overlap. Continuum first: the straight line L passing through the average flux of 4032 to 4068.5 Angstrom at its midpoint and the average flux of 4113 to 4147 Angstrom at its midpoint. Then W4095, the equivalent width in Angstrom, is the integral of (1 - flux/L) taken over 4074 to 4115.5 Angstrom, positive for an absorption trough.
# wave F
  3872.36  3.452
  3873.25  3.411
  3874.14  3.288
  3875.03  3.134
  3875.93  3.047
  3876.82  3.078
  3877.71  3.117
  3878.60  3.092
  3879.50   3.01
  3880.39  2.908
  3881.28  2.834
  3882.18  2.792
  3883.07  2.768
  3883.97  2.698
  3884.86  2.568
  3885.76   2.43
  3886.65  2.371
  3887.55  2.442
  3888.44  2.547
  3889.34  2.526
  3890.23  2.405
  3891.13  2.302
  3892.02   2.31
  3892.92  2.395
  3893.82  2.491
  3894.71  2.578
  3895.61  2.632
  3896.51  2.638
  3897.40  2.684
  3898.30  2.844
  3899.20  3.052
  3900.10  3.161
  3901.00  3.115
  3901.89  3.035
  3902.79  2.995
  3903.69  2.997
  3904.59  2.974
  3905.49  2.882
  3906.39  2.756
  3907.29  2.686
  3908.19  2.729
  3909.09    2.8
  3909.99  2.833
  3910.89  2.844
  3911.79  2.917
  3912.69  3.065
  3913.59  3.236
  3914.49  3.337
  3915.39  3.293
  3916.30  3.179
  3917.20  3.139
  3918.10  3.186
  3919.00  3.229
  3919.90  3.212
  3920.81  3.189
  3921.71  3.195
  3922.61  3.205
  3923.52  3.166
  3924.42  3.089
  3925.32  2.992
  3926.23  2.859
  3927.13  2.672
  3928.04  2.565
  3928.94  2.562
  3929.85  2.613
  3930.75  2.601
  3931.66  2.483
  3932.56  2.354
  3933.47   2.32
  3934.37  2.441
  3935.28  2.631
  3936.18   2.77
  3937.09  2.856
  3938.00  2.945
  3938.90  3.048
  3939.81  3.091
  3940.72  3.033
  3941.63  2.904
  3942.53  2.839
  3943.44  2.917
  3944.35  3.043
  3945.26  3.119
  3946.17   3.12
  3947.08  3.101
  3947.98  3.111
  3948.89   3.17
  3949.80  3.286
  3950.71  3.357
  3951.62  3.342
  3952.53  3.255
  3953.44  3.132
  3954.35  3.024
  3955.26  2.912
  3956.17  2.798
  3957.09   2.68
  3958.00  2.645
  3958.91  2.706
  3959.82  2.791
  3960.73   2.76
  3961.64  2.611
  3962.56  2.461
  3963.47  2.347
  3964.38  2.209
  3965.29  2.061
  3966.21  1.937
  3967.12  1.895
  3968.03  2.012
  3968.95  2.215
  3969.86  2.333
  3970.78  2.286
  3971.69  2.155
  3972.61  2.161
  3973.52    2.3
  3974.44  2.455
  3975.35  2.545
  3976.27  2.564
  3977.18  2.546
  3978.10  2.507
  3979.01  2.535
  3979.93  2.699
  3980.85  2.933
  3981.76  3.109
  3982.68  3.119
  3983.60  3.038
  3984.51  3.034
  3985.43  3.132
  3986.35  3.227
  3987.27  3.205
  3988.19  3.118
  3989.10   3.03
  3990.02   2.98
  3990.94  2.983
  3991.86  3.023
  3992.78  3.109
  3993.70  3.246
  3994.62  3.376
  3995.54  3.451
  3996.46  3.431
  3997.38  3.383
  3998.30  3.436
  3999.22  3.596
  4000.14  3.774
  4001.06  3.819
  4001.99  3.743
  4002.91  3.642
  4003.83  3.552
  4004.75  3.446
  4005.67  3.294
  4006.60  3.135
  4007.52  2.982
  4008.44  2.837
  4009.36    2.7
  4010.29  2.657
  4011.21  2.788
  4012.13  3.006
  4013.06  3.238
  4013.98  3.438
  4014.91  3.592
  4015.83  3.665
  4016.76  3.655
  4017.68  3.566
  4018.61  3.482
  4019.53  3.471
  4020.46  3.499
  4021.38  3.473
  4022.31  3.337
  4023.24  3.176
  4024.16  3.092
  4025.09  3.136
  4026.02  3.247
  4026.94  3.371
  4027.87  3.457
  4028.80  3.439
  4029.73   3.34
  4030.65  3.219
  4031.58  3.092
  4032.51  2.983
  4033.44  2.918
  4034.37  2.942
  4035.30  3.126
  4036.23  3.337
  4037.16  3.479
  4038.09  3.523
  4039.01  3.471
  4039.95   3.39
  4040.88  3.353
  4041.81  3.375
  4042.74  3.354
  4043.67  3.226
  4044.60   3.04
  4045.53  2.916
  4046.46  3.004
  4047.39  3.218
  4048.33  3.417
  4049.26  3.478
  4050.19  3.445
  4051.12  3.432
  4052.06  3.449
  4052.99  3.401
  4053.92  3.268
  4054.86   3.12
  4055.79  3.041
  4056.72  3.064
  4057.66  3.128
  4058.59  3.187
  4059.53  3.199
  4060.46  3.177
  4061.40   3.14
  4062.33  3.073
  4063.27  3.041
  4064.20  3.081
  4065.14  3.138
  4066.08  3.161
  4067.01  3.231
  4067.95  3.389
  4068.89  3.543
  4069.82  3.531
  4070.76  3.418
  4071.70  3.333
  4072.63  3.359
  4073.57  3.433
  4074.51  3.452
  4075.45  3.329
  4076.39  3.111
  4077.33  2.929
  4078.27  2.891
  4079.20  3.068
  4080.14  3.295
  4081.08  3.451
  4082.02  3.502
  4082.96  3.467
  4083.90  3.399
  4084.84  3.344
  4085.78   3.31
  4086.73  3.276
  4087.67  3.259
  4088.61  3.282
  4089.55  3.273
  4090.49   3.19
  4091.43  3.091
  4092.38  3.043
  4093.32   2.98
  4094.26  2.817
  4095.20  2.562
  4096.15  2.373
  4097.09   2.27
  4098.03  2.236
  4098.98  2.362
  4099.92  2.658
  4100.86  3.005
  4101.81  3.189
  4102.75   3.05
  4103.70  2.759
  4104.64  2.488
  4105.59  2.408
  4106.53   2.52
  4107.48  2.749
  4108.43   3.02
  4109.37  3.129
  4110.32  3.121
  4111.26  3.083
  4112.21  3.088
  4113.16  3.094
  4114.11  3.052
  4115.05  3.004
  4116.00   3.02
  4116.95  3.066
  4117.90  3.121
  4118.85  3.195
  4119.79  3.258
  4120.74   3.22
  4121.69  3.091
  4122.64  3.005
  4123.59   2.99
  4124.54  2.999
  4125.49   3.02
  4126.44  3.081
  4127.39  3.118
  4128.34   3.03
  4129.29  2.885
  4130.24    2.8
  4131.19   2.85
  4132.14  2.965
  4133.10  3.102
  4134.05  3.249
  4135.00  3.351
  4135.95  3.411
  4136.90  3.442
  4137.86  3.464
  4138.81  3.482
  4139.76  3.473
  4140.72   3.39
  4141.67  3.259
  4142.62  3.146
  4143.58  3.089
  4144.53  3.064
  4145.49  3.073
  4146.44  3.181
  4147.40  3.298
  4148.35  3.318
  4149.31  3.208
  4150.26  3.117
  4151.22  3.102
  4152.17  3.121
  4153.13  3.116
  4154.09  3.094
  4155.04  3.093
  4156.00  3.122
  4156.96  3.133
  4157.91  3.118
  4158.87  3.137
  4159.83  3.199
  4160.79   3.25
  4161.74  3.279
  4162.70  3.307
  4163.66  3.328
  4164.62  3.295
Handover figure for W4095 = 2.33 Angstrom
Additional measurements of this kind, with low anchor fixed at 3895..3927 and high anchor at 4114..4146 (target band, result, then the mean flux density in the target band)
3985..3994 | -0.2 Angstrom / 3.1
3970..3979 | 1.9 Angstrom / 2.4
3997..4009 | -1.4 Angstrom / 3.43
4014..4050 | -2.8 Angstrom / 3.31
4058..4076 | -1.0 Angstrom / 3.27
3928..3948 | 1.4 Angstrom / 2.8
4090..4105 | 1.7 Angstrom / 2.76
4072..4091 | -1.0 Angstrom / 3.28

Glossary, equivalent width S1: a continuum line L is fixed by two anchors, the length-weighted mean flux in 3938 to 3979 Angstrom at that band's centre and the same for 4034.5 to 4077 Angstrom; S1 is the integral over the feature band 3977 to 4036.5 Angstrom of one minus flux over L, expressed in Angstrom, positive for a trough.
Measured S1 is -4.7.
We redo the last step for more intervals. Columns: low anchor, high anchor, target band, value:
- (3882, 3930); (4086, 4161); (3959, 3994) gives 3.13 Angstrom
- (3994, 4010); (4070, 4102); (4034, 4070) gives -0.52 Angstrom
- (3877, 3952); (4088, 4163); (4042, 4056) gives -1.30 Angstrom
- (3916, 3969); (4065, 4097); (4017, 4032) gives -1.46 Angstrom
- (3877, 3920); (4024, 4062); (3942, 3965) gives 0.66 Angstrom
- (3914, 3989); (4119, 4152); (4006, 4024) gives -1.94 Angstrom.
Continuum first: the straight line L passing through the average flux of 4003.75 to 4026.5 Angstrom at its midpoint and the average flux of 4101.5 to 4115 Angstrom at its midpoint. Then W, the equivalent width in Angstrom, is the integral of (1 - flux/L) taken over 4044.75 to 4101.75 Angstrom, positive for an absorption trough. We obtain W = -2.0 Angstrom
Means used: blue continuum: 3.25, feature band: 3.15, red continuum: 2.91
